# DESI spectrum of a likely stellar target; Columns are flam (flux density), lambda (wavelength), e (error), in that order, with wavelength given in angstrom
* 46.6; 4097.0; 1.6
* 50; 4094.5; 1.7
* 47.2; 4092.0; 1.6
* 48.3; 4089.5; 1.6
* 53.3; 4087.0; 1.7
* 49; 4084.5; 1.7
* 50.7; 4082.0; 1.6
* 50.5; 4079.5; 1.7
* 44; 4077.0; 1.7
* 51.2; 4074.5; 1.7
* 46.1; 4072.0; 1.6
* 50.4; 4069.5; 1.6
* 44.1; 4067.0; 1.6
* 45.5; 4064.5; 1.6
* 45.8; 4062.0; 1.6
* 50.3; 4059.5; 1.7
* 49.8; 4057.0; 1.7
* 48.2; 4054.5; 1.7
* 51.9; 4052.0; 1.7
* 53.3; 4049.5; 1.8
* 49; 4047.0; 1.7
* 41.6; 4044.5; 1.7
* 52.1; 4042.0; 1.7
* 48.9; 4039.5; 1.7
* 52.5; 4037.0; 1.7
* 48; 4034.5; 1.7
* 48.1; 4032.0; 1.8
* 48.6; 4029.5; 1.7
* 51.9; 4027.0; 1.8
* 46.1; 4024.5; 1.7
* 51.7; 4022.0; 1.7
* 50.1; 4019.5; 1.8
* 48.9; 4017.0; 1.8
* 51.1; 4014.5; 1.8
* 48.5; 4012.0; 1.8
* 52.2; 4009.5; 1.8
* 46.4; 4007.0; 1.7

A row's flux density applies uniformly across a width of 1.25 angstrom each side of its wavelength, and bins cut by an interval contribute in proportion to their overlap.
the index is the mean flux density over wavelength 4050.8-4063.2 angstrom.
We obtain 49.2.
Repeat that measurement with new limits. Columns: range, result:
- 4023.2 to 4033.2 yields 48.7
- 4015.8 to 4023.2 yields 50.2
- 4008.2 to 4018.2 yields 50.2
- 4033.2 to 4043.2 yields 50.4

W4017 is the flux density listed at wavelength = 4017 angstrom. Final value 48.9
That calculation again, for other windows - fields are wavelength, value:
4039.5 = 48.9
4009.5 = 52.2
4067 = 44.1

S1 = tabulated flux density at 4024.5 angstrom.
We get 46.1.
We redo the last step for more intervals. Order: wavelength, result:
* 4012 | 48.5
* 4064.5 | 45.5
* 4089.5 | 48.3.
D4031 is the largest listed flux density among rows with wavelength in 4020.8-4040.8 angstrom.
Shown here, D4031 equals 52.5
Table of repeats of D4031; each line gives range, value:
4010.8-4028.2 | 51.9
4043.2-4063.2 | 53.3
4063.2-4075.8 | 51.2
